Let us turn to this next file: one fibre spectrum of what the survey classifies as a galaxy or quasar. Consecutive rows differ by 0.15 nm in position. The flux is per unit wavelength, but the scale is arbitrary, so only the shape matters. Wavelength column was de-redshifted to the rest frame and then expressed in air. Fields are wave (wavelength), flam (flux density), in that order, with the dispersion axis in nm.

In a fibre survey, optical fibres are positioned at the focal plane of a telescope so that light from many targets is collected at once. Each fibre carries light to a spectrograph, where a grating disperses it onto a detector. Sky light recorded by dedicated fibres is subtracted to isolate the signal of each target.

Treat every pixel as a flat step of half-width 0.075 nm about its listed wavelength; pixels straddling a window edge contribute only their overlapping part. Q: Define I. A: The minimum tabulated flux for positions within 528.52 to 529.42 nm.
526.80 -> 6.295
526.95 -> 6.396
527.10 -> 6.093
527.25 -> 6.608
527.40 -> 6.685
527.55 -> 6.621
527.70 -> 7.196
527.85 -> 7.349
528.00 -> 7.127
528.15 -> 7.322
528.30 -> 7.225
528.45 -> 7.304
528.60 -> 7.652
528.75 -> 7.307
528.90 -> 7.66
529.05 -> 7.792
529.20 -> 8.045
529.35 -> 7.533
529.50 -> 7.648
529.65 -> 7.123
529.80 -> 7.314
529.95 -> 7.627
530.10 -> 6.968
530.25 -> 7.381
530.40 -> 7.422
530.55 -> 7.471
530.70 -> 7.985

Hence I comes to 7.307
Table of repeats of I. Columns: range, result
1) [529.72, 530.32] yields 6.968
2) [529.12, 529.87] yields 7.123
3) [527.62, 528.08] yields 7.127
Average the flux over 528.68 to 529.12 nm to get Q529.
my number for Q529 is 7.59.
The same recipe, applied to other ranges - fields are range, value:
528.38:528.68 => 7.48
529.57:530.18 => 7.26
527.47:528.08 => 7.07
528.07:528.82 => 7.36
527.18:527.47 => 6.65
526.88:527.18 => 6.25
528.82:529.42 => 7.76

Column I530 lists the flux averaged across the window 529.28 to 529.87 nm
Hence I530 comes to 7.4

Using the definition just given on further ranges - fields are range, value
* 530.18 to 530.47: 7.4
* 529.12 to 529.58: 7.74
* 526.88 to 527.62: 6.48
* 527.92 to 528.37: 7.23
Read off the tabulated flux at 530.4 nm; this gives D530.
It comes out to 7.422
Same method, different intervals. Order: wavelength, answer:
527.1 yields 6.093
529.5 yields 7.648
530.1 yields 6.968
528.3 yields 7.225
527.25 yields 6.608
